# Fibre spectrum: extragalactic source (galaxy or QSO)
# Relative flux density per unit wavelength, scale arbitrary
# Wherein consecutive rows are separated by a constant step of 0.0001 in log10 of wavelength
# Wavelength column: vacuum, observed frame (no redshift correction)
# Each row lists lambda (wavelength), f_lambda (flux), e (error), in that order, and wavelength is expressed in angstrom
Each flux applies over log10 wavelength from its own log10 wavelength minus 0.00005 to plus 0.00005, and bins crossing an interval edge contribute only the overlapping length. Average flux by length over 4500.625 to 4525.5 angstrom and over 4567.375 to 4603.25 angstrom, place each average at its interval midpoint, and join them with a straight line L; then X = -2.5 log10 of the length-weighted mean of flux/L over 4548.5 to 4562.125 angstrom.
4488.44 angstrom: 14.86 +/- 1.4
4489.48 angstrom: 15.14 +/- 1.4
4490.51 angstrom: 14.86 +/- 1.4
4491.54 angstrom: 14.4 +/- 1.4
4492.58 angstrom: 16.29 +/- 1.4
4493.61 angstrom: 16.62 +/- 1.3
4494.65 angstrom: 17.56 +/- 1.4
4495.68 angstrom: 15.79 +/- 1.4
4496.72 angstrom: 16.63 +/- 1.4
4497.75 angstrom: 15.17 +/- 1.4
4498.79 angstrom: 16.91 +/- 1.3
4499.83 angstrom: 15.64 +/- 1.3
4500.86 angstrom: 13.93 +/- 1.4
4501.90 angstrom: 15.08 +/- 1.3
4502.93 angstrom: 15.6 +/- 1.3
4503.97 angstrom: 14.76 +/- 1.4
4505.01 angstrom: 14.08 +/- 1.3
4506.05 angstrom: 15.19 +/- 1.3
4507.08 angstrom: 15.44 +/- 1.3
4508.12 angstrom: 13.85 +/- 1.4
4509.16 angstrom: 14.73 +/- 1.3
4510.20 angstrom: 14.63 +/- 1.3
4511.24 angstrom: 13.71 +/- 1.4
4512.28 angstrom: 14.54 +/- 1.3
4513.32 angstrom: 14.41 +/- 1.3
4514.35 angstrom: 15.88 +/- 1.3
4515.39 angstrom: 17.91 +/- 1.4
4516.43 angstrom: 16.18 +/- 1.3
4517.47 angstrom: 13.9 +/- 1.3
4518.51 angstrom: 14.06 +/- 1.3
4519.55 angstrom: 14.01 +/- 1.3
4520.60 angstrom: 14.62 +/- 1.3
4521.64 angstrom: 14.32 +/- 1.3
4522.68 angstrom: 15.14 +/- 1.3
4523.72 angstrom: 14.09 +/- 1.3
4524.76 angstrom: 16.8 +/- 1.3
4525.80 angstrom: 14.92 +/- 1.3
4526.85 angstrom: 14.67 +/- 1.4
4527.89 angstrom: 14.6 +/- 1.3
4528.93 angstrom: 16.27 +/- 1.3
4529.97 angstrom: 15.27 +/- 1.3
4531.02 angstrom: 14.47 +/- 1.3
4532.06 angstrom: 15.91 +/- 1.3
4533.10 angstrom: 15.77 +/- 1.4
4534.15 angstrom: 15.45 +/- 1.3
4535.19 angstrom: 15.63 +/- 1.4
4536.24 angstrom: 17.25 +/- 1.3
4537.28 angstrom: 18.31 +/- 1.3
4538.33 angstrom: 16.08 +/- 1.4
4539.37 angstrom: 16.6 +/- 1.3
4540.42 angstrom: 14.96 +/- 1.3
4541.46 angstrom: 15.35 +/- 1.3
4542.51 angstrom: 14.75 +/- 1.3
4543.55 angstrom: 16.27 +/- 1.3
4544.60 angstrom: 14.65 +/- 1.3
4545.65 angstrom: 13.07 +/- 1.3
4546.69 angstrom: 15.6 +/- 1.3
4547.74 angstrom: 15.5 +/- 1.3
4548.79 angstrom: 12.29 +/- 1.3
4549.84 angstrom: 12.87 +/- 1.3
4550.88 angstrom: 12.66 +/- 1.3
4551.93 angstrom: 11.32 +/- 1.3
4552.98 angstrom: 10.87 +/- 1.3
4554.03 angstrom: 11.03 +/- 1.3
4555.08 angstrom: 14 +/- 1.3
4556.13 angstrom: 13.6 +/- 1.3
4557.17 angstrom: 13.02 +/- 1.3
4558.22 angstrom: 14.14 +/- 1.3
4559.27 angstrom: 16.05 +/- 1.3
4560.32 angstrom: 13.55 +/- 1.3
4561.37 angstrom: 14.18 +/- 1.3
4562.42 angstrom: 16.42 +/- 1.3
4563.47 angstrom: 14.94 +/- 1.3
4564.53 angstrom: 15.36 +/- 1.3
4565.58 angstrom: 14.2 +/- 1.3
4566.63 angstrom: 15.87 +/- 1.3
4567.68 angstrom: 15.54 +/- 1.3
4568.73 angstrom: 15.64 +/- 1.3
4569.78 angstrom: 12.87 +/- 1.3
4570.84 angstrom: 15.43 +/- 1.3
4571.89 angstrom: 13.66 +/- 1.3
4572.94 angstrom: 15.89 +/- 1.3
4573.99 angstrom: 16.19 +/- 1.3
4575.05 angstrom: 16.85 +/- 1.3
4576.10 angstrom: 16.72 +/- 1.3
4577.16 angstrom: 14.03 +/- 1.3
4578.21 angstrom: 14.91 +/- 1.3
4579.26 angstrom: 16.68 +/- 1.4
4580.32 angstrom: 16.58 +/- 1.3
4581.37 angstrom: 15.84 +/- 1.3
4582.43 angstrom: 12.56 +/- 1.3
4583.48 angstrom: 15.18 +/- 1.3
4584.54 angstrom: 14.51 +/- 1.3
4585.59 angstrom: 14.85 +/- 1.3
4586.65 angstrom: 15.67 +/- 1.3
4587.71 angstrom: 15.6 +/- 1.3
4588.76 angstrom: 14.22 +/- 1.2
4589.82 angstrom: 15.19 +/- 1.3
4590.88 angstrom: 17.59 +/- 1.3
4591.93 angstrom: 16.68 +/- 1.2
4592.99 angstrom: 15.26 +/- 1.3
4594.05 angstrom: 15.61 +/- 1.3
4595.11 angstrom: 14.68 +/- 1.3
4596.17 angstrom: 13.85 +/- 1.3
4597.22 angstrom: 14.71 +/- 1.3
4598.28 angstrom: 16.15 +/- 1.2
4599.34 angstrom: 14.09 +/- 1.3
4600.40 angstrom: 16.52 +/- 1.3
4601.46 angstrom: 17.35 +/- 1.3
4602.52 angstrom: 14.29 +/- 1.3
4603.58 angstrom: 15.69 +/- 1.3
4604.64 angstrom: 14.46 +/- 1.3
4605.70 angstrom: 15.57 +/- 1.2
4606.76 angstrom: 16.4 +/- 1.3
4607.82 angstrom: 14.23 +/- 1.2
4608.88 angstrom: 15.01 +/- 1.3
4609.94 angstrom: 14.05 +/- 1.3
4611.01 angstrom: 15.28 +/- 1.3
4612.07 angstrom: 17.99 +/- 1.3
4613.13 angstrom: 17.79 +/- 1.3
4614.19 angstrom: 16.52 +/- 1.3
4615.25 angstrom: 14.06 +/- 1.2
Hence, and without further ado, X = 0.156 mag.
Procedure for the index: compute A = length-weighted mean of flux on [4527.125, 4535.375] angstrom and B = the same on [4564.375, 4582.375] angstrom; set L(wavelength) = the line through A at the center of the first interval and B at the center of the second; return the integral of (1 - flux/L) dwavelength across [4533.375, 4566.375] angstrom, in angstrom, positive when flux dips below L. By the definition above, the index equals 1.82 angstrom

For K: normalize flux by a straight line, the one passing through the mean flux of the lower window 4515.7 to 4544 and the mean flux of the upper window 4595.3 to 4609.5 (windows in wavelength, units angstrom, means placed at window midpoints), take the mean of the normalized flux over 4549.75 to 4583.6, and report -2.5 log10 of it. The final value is 0.06 mag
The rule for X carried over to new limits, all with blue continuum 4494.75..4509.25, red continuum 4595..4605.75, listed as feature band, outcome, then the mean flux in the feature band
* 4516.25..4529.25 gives 0.03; 14.8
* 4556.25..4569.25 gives 0.03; 14.9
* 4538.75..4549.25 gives 0.02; 14.9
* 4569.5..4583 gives 0.00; 15.3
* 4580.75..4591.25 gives 0.01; 15.1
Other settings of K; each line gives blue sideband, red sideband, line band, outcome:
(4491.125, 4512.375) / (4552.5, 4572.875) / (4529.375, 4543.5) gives -0.08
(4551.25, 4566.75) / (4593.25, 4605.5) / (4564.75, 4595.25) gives -0.06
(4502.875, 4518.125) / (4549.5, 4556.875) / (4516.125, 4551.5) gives -0.12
